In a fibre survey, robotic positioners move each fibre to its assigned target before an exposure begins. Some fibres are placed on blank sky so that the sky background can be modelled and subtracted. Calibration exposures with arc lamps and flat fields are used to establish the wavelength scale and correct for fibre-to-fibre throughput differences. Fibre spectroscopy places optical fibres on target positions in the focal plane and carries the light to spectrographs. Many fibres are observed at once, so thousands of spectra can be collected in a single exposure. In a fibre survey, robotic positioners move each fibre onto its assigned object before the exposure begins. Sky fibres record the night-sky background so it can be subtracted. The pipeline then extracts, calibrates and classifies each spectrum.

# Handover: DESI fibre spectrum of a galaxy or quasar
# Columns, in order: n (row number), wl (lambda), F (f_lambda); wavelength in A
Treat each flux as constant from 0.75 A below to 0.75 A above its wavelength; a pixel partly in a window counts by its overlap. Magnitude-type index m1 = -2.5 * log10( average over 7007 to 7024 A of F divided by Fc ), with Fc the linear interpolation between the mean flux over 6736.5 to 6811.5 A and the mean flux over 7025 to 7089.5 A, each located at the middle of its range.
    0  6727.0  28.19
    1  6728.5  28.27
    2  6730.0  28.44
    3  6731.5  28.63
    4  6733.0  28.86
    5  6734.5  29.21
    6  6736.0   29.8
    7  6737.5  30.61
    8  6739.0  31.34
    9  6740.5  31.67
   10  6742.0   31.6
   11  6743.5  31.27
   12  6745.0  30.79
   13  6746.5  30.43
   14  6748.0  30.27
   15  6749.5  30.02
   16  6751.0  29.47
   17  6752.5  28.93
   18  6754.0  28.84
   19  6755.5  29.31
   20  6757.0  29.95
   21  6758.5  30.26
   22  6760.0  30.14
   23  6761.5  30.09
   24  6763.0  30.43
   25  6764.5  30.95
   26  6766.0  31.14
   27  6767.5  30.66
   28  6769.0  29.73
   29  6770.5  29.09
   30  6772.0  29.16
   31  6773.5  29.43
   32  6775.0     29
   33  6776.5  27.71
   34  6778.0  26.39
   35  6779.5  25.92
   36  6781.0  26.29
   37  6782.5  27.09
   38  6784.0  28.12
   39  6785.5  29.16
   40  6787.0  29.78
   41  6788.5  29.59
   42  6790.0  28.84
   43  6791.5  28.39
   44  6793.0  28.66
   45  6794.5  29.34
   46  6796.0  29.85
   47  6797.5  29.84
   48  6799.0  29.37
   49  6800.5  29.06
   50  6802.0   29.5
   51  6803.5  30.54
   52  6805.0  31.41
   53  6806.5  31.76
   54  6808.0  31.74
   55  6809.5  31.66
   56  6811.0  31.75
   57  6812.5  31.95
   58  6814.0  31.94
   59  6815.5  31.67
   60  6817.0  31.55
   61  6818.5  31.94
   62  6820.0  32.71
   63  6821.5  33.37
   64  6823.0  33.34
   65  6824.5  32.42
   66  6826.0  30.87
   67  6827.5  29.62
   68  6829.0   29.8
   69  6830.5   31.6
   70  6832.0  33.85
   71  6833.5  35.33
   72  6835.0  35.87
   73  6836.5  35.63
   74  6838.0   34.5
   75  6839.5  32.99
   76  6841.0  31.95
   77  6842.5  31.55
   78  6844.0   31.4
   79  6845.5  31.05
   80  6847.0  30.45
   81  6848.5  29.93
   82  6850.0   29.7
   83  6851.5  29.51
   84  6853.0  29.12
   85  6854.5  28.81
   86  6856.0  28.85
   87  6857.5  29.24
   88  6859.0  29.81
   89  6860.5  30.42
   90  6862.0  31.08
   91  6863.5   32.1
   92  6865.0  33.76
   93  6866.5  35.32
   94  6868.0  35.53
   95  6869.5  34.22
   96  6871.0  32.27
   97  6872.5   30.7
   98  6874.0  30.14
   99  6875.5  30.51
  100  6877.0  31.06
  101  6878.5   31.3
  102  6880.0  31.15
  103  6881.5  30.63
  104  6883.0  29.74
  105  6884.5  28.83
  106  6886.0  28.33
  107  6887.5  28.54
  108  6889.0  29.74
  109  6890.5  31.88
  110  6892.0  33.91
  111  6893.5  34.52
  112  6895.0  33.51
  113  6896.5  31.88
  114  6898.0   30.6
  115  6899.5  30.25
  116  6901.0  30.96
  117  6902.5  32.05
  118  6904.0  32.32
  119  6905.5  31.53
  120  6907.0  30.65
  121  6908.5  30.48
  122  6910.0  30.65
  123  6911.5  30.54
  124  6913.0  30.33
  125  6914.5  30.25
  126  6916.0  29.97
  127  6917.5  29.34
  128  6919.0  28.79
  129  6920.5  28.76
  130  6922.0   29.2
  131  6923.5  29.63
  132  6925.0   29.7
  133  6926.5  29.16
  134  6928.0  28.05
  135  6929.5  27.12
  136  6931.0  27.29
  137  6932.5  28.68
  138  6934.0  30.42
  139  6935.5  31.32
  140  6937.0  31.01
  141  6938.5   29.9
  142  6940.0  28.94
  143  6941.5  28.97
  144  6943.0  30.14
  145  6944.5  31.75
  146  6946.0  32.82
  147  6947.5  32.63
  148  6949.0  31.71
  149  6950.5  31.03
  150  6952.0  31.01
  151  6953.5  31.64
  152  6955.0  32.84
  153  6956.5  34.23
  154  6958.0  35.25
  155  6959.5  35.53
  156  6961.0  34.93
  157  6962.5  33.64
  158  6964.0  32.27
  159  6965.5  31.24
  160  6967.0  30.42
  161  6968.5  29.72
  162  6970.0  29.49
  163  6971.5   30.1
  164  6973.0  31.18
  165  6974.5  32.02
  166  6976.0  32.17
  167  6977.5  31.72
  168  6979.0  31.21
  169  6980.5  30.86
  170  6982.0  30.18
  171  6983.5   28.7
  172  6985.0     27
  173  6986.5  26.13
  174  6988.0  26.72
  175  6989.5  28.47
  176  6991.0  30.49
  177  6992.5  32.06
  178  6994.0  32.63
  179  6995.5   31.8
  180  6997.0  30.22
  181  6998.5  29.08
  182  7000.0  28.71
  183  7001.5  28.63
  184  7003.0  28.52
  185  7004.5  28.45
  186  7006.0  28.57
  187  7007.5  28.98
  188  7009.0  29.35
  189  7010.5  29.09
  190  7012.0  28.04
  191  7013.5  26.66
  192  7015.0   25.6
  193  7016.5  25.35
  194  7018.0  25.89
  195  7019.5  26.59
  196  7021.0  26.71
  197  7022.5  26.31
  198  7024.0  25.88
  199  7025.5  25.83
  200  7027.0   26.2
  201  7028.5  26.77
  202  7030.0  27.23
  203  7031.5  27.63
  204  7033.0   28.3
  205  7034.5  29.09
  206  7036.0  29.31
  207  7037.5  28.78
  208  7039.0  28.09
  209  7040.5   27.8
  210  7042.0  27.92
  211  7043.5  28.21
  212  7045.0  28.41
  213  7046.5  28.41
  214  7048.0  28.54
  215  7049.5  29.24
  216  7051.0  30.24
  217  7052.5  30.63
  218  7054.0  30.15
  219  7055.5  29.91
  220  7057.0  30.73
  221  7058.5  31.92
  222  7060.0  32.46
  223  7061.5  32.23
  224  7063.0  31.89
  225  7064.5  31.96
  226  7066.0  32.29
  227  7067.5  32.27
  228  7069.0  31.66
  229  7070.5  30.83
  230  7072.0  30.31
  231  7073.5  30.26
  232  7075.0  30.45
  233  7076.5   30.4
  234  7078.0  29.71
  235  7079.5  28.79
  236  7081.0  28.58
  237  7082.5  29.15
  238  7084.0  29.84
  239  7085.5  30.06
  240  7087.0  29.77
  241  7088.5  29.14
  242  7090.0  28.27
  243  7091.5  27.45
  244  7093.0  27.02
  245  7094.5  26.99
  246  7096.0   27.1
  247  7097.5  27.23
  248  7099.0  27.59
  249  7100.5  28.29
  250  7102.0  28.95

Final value 0.10 mag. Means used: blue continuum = 29.7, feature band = 27.1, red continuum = 29.6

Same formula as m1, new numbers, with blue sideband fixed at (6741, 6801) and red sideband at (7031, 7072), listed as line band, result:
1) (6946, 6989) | -0.05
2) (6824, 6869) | -0.08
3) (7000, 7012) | 0.04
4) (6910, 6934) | 0.02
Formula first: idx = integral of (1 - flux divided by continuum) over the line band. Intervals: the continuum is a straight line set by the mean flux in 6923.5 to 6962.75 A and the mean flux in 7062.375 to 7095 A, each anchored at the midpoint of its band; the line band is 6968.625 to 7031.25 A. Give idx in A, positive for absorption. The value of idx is 3.91 A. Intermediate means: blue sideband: 31.1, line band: 28.7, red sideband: 29.9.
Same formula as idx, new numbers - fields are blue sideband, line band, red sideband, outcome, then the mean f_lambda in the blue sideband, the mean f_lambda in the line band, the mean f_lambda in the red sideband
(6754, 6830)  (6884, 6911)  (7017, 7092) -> -1.3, 30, 31.2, 29.2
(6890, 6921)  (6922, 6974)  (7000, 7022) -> -2.3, 31.1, 31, 27.6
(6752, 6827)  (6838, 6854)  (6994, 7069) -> -0.6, 30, 30.9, 28.9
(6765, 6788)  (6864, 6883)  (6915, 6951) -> -1.8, 28.6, 32.1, 29.8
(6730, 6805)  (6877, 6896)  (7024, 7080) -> -1.0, 29.5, 31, 29.5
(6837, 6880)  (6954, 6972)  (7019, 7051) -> -2.0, 31.4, 32.5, 27.7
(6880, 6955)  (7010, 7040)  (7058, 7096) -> 3.0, 30.5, 27.2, 30.1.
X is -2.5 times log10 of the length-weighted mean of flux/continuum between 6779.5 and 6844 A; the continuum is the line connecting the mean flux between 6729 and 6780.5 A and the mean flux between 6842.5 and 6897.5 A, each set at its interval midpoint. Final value -0.02 mag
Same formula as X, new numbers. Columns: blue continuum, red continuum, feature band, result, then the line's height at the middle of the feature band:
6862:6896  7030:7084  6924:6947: 0.050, 31.1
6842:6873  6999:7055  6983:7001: -0.027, 28.6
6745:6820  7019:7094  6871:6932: -0.030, 29.5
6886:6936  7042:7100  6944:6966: -0.093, 30.2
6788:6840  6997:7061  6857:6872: -0.057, 30.8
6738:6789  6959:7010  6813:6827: -0.085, 29.7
